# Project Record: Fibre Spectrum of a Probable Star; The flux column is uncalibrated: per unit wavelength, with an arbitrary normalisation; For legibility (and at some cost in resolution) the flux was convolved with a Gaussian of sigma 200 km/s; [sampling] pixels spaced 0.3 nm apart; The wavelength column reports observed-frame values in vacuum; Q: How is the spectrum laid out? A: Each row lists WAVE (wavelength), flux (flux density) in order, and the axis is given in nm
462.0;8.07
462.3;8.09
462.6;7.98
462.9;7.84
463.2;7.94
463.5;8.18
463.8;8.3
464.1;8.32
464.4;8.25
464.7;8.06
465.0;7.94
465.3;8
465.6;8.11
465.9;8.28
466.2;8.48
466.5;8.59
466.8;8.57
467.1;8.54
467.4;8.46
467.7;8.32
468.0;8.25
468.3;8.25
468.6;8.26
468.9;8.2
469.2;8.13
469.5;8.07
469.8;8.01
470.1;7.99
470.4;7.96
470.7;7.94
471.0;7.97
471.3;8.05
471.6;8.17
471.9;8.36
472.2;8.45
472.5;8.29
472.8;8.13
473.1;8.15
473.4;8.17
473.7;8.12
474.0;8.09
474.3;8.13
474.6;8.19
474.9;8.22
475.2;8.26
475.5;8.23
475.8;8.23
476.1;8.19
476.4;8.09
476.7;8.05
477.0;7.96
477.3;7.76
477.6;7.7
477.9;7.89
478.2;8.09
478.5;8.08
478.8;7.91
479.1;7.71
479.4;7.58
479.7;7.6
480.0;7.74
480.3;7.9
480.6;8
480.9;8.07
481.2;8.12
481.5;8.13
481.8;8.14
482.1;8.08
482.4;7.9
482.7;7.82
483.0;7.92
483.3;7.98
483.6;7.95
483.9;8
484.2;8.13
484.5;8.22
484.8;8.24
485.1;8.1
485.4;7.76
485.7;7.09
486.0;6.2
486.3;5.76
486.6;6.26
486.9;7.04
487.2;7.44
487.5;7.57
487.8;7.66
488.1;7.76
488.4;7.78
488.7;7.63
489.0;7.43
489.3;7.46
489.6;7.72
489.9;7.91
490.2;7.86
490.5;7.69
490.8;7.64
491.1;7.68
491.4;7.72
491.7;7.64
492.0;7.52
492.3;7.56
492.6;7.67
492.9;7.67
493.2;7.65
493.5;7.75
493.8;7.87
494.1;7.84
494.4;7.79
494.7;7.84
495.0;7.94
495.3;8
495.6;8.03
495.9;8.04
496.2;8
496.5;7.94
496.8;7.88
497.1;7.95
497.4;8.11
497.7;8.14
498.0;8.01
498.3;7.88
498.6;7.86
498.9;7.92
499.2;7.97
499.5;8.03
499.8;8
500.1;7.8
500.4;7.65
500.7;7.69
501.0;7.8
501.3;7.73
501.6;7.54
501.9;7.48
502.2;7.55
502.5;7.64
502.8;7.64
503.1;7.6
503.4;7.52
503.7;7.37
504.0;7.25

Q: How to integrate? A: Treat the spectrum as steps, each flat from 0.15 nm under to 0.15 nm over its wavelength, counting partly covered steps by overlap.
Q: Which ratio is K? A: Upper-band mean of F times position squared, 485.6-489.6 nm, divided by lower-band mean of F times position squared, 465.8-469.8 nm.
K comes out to 0.9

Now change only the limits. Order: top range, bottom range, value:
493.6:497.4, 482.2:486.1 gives 1.06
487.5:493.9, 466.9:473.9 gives 1.02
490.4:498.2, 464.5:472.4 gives 1.06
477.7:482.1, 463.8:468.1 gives 1.01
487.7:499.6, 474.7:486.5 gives 1.05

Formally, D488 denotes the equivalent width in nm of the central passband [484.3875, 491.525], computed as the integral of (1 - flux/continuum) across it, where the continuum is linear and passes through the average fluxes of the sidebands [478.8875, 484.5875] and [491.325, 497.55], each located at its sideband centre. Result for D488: 0.37 nm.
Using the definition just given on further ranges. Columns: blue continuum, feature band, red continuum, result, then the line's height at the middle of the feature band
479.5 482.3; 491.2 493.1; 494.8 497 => 0.08 nm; 7.97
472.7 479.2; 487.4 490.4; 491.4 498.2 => 0.09 nm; 7.92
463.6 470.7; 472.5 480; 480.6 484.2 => 0.07 nm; 8.1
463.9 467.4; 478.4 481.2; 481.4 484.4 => 0.07 nm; 8.06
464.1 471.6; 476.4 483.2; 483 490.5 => -0.12 nm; 7.79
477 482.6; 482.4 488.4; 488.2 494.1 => 0.20 nm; 7.8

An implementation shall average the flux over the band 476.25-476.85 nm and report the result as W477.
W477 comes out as 8.07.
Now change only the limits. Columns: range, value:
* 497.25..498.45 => 8.03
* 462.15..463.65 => 8.01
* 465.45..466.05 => 8.19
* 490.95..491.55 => 7.7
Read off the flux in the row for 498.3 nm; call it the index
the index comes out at 7.88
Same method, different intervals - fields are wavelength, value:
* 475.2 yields 8.26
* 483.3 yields 7.98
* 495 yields 7.94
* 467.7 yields 8.32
